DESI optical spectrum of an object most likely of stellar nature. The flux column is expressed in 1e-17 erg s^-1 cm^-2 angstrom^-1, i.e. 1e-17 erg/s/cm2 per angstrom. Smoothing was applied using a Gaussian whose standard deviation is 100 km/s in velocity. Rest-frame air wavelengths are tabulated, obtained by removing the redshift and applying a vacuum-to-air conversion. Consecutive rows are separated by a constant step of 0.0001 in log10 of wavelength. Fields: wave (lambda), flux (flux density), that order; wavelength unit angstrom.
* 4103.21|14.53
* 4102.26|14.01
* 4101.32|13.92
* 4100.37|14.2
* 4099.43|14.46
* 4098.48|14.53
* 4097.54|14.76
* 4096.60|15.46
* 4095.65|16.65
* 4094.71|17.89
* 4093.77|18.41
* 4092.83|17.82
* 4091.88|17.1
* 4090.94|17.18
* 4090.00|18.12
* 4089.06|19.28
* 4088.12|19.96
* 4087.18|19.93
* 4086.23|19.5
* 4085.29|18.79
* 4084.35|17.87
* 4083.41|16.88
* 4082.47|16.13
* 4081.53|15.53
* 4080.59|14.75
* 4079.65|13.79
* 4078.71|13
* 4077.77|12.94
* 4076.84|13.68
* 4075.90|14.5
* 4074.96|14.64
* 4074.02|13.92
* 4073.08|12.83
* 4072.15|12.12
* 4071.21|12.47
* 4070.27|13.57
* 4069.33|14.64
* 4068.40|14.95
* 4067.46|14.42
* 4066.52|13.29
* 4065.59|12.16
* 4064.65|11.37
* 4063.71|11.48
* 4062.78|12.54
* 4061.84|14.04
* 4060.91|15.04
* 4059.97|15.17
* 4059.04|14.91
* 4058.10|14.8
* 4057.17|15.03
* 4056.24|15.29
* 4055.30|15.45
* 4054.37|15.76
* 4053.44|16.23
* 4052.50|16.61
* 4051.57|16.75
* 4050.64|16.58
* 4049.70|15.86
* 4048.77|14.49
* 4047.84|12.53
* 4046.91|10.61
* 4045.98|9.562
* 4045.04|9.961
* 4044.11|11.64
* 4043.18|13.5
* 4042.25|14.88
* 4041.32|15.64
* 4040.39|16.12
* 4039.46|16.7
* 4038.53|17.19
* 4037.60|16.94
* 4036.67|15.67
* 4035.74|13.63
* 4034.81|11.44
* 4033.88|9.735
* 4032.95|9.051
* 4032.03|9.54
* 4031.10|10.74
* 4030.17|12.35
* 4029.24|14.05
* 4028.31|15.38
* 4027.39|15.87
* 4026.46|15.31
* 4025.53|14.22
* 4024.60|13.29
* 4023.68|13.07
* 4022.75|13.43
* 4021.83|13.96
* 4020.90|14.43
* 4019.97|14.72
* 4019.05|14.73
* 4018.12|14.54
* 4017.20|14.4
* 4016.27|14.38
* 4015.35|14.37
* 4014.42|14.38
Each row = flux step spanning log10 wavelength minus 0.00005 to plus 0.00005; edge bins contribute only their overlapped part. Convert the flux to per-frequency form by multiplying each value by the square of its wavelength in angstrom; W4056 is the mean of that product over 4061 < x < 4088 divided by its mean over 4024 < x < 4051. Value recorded 1.10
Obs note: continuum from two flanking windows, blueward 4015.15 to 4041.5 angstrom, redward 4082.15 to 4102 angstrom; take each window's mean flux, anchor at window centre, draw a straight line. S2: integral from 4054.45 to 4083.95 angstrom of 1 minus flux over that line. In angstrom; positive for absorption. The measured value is 3.4 angstrom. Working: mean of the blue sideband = 13.9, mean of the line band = 14.1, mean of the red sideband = 17.1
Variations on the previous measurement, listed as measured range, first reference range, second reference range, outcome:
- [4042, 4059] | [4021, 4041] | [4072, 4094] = 0.6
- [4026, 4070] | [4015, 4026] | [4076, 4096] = 3.9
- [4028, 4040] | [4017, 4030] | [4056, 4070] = 0.8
